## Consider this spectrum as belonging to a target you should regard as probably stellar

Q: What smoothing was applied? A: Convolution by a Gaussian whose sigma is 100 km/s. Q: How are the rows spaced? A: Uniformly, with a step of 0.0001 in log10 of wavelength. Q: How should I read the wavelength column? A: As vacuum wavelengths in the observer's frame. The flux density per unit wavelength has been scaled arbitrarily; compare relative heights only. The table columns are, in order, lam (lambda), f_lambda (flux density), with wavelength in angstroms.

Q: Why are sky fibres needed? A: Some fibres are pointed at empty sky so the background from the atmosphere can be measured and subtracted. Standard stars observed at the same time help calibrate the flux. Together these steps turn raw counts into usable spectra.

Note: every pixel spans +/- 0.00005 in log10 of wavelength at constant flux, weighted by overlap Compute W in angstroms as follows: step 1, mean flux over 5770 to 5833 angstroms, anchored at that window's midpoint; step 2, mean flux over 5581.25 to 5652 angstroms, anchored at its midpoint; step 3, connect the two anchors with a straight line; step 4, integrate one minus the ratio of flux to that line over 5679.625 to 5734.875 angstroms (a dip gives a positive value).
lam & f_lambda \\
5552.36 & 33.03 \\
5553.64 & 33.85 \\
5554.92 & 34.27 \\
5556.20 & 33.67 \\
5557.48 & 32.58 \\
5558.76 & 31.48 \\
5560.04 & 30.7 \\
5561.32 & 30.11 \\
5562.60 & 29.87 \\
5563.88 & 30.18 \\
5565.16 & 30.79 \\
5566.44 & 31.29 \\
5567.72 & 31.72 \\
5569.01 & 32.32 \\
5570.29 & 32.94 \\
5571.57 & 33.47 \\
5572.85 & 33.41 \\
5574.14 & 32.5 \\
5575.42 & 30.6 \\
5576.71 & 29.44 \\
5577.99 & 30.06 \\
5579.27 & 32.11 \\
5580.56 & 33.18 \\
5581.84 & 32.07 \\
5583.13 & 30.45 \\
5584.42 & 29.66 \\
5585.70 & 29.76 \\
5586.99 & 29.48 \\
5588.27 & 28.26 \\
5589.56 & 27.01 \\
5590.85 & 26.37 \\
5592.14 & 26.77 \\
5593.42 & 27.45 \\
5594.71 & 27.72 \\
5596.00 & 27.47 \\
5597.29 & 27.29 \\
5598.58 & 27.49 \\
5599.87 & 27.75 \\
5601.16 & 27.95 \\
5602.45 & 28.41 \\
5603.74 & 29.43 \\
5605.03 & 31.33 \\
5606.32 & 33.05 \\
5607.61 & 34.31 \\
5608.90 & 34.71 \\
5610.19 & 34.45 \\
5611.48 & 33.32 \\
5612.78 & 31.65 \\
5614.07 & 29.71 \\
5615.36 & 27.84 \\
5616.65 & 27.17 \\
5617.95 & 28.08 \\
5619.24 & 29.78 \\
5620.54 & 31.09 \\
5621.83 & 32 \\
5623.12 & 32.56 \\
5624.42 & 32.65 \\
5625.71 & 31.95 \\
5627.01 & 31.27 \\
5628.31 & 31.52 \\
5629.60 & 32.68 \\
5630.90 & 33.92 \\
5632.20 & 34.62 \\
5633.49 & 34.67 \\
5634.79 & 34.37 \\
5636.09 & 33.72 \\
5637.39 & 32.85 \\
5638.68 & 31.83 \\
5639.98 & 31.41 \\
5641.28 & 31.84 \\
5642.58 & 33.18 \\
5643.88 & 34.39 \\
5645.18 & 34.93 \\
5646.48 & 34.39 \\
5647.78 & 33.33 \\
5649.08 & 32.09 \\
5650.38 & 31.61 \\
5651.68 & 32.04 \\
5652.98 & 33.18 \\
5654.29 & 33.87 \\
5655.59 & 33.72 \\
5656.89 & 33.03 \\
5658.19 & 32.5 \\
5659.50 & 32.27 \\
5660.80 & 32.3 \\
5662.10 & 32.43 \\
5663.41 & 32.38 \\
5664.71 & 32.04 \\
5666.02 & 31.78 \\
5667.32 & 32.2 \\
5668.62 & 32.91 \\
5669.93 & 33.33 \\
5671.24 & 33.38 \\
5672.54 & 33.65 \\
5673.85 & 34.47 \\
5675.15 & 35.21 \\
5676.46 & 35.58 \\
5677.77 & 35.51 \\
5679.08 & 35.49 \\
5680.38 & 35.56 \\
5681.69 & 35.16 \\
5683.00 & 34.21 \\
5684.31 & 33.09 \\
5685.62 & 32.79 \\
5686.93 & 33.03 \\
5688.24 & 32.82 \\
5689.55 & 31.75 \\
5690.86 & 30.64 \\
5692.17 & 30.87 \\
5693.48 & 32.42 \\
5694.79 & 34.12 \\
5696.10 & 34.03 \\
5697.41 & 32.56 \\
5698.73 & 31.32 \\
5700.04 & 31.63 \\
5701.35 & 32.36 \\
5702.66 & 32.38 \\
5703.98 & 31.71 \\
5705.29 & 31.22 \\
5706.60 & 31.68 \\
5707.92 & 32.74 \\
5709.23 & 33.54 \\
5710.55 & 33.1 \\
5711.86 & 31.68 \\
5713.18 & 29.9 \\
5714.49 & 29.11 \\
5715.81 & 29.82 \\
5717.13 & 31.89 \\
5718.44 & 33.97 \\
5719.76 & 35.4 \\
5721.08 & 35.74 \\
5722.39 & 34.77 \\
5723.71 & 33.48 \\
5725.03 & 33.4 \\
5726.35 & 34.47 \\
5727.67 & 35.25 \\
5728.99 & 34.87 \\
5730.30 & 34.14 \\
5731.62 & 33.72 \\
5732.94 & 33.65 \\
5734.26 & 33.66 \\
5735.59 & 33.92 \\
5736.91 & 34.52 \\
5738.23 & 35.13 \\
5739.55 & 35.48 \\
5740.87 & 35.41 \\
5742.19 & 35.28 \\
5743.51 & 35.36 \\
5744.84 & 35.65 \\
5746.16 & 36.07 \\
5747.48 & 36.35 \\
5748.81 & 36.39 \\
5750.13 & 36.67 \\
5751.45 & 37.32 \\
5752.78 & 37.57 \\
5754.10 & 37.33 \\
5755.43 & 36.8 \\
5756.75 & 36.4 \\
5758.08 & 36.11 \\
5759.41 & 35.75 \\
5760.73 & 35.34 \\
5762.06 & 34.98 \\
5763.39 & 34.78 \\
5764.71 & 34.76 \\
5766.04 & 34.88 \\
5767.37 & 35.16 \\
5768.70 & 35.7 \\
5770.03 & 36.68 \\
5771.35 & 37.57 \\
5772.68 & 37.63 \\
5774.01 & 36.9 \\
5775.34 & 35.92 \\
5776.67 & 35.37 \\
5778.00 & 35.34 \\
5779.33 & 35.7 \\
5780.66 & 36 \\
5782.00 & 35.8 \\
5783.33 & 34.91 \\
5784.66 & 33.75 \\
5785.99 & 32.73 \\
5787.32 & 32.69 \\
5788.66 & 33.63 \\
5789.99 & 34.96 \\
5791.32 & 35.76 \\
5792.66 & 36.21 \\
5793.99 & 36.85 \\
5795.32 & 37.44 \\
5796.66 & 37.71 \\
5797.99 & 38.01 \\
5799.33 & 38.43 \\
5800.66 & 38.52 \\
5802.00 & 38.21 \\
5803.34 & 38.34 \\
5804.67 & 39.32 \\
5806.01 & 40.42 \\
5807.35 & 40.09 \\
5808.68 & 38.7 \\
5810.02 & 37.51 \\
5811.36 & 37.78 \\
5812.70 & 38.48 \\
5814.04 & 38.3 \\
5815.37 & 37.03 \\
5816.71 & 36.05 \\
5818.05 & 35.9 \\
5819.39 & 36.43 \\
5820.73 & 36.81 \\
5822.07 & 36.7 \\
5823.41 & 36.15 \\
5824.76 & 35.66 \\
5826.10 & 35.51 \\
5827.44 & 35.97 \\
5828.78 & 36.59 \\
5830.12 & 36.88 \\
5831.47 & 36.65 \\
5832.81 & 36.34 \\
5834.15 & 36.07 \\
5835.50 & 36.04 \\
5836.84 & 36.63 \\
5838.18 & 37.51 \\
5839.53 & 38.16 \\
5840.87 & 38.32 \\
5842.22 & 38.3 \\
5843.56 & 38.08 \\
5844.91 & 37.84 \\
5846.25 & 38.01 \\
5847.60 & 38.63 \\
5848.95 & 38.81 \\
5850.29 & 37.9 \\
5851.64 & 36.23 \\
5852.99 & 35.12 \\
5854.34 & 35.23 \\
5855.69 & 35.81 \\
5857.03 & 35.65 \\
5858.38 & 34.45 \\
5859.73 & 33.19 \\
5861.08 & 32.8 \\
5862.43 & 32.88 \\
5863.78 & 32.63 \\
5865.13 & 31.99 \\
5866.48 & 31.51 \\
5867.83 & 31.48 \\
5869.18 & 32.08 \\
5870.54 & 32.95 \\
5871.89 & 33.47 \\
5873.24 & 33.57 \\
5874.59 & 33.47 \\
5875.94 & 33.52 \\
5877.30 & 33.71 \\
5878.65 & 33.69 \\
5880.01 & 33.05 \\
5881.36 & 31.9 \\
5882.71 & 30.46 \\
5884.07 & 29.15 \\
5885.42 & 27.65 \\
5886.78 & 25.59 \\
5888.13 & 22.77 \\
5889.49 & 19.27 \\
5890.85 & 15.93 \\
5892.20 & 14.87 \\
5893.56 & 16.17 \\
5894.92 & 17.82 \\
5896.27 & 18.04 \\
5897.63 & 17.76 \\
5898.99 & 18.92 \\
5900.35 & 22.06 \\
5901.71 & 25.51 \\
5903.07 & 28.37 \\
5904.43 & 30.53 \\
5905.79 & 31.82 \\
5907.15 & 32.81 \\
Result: 1.4 angstroms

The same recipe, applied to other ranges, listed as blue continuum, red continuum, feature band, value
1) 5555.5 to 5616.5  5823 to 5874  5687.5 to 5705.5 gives 0.3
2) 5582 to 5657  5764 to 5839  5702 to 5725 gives 1.0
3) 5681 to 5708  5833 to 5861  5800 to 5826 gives -1.4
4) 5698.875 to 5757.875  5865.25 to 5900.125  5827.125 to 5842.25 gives -4.1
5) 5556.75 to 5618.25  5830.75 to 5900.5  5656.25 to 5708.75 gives -3.9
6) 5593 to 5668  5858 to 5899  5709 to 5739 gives -3.1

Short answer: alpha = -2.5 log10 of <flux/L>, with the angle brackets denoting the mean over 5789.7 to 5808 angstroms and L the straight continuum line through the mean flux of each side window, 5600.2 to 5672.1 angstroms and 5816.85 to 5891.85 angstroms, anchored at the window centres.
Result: -0.14 mag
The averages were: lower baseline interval 32.2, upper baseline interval 33.9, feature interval 37.9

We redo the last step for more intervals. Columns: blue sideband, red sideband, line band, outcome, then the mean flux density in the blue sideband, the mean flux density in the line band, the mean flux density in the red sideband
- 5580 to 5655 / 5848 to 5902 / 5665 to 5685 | -0.11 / 31.2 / 34.1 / 29.3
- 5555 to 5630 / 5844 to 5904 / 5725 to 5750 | -0.16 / 30.6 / 35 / 29.8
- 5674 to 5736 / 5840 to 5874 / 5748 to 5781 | -0.07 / 33.2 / 36.1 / 35.1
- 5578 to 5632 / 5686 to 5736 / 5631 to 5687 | -0.06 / 30.3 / 33.4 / 32.8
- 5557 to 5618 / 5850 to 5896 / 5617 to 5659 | -0.08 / 30.3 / 32.6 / 30.1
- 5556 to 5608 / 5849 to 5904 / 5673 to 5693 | -0.13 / 30.2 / 33.7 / 29.1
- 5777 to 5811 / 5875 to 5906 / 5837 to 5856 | -0.23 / 36.7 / 37.4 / 25.1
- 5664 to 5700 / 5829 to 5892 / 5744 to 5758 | -0.10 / 33.3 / 36.6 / 33.4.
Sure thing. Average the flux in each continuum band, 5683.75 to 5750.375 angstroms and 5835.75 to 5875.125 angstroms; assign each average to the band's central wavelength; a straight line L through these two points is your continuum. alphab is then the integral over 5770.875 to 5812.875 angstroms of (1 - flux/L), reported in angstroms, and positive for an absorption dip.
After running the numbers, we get -2.8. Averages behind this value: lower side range 33.4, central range 36.7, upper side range 35.3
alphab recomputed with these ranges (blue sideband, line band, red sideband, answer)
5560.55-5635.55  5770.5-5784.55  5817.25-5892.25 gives -1.36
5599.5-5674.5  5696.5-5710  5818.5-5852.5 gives 0.67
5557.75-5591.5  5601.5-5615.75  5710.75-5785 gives -0.03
